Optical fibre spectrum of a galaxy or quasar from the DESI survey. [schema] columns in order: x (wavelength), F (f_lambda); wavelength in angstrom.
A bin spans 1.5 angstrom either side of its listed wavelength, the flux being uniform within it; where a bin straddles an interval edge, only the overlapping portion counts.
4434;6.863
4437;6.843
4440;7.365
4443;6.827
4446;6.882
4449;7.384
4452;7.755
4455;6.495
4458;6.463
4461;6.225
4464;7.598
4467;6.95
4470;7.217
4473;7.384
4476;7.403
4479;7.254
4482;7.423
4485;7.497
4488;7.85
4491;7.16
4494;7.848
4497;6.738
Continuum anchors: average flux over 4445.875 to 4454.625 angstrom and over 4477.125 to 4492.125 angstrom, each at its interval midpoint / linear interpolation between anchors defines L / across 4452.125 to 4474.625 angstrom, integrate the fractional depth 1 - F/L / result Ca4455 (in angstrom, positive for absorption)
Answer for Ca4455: 1.2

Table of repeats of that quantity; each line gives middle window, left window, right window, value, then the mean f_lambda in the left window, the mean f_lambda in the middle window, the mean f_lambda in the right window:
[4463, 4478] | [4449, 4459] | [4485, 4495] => -0.1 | 7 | 7.3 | 7.59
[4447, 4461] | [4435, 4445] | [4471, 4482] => 0.4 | 7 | 6.93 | 7.35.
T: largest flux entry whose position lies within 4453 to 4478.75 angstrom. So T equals 7.598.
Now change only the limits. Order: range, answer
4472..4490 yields 7.85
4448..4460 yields 7.755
